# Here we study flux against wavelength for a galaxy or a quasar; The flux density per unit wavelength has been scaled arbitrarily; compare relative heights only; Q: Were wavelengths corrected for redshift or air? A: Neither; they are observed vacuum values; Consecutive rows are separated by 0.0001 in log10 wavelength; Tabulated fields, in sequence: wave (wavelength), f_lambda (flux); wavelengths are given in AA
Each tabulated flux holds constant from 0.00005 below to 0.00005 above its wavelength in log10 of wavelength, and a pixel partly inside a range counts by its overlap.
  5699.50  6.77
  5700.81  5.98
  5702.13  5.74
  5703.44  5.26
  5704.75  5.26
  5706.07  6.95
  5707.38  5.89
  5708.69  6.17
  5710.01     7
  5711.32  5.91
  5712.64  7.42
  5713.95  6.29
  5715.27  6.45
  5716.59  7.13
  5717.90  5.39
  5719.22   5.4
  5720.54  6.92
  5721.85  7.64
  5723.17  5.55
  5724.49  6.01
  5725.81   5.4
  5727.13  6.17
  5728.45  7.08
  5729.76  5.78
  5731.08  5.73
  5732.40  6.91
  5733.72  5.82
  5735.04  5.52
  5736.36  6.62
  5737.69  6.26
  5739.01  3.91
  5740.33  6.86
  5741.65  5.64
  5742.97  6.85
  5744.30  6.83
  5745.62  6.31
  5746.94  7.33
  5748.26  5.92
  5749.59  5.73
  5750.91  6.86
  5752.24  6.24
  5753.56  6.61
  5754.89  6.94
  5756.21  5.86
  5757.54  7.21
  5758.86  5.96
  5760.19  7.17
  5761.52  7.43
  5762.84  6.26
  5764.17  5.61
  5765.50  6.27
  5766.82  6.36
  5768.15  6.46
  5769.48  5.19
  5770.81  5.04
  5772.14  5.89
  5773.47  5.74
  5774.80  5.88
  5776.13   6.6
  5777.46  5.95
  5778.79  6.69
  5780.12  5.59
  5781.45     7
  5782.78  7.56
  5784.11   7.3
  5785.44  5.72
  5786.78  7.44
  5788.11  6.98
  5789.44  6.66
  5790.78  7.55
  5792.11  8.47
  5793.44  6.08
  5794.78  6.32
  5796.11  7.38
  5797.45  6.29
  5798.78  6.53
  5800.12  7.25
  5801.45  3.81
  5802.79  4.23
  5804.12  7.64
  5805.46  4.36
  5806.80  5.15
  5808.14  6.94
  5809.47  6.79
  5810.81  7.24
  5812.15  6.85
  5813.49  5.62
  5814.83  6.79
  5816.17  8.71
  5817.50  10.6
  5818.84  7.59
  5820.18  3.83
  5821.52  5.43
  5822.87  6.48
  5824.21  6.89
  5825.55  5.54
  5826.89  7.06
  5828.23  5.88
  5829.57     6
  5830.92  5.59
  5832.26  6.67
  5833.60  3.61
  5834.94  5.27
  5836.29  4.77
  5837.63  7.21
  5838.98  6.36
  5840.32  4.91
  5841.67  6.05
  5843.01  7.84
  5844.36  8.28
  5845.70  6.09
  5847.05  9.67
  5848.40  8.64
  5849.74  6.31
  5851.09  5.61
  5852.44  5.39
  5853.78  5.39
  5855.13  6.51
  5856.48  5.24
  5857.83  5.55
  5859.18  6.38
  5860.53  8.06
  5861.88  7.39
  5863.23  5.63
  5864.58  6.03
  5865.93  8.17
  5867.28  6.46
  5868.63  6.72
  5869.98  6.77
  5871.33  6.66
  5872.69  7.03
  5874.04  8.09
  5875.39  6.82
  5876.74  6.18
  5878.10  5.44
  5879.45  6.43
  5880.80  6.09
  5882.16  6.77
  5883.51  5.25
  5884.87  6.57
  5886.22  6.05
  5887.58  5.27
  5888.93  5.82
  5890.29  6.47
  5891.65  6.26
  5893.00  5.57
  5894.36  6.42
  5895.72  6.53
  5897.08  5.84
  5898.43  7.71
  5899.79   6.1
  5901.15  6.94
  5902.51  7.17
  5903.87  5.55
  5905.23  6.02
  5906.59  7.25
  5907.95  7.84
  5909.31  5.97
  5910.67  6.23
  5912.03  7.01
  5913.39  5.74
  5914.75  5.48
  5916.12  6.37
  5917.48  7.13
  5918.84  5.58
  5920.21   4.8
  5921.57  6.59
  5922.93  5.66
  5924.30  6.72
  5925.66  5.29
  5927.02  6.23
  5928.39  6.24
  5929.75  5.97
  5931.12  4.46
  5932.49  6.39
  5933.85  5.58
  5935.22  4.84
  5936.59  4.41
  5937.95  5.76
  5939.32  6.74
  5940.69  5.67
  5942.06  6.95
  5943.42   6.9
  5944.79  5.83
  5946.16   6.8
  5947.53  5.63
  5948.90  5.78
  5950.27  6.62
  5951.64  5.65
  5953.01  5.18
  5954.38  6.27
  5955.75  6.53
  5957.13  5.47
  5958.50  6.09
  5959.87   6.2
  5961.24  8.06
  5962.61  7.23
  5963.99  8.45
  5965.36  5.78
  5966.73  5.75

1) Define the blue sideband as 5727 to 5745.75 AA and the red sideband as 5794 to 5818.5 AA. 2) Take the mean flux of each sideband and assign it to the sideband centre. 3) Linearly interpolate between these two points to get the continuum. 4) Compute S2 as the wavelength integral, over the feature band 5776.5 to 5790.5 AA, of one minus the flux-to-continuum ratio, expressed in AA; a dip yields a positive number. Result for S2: -0.56 AA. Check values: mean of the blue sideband 6.15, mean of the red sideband 6.6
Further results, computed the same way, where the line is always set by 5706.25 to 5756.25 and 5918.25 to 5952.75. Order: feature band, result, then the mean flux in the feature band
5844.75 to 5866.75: -2.2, 6.65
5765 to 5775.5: 0.6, 5.85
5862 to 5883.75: -2.1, 6.58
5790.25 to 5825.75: -2.4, 6.54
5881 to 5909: -1.9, 6.36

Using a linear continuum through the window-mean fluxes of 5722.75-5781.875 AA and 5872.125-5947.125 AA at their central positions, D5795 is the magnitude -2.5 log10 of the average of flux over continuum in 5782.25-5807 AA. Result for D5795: -0.05 mag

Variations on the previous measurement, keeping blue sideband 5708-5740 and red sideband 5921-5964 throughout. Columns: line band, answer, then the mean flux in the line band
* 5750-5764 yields -0.07 mag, 6.6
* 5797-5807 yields 0.09 mag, 5.67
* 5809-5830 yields -0.10 mag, 6.71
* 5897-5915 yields -0.07 mag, 6.54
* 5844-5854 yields -0.14 mag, 6.95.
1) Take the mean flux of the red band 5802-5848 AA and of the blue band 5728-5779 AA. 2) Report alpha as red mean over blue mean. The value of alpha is 1.0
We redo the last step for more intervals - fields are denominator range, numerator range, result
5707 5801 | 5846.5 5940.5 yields 0.99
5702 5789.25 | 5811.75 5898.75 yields 1.02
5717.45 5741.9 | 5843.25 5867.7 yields 1.11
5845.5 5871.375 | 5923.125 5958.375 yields 0.89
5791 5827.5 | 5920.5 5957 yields 0.91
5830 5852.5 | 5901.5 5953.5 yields 0.95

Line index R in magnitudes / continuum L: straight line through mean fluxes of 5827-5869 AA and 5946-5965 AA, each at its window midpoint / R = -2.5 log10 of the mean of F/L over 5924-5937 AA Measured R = 0.14 mag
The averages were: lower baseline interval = 6.38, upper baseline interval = 6.4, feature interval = 5.61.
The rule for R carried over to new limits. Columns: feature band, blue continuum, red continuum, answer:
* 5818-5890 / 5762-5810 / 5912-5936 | -0.05 mag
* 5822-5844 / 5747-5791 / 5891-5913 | 0.07 mag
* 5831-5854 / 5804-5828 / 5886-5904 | 0.02 mag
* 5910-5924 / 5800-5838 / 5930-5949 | -0.03 mag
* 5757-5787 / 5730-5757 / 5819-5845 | -0.03 mag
